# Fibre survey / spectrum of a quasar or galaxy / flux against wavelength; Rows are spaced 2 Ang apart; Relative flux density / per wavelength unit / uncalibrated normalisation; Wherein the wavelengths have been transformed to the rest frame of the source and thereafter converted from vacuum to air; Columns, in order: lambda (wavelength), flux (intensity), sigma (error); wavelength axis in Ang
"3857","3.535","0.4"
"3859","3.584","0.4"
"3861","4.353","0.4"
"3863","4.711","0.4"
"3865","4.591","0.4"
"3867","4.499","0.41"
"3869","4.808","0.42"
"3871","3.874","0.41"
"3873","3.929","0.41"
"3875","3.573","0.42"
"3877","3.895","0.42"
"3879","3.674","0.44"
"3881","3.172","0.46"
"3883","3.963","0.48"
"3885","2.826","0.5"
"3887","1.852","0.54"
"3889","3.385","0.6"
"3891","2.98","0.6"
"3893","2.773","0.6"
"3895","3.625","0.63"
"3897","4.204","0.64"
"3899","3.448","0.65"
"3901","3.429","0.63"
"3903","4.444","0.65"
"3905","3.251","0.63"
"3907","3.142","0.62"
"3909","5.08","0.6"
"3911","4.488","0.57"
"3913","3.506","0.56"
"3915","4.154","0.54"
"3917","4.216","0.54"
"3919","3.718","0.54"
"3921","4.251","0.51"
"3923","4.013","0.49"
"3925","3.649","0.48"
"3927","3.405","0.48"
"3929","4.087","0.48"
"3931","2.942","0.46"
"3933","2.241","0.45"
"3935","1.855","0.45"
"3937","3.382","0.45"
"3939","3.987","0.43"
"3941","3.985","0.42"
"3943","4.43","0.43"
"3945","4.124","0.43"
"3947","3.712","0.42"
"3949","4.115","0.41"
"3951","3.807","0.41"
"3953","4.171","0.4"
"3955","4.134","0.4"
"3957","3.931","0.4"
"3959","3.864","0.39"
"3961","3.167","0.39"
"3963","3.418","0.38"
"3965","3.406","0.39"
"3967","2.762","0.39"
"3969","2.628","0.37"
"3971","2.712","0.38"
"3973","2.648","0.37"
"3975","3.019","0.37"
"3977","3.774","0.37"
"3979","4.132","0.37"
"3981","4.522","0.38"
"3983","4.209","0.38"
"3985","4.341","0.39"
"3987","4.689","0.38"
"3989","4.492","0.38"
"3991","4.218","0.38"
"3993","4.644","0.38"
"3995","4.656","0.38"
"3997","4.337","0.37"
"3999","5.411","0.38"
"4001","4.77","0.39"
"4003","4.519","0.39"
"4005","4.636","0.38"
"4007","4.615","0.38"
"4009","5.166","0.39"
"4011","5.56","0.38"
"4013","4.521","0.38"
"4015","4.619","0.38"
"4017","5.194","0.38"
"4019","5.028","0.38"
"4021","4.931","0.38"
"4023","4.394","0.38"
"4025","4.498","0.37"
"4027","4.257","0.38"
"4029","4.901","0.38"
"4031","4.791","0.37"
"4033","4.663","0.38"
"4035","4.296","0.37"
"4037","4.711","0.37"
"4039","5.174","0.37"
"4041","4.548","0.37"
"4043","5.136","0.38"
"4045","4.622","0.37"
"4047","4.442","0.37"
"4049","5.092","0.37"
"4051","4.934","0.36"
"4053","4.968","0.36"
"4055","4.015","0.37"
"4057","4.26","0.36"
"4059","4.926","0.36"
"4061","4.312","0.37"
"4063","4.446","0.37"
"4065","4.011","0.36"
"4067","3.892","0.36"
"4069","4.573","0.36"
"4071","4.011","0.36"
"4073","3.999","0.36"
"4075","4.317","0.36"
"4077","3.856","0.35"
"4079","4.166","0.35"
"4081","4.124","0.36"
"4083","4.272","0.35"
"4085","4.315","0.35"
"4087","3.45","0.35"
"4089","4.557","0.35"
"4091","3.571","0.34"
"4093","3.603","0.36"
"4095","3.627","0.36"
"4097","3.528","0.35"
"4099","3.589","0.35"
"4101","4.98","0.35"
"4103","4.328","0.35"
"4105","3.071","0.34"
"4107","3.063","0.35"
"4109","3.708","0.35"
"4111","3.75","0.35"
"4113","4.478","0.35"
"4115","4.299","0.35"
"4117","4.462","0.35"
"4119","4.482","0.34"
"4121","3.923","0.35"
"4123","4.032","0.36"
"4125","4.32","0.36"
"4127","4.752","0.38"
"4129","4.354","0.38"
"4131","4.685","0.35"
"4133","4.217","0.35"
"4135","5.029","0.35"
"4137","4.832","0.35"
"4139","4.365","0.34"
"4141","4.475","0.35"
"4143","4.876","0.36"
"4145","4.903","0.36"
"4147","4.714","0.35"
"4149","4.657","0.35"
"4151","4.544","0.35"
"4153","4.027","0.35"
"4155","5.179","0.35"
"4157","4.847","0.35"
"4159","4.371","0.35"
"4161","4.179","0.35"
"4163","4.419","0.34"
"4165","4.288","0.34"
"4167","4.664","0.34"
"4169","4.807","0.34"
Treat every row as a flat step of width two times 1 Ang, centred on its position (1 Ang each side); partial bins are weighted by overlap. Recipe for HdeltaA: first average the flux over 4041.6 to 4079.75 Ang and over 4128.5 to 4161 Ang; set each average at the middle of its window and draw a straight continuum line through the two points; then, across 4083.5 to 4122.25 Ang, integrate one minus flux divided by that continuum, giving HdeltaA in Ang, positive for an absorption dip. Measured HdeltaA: 5.0 Ang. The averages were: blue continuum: 4.42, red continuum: 4.62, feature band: 3.94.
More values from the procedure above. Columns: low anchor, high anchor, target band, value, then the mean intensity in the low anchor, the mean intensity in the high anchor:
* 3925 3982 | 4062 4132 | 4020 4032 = -2.63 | 3.52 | 4.07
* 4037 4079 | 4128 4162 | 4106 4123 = 2.00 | 4.47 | 4.6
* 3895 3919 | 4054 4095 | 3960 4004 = 0.90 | 3.92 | 4.12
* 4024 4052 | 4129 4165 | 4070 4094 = 3.33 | 4.72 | 4.59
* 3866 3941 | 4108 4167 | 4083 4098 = 1.57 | 3.62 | 4.46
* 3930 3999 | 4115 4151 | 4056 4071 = -0.43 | 3.74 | 4.53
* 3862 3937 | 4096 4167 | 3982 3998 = -2.12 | 3.66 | 4.34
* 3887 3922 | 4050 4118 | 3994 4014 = -4.53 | 3.72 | 4.1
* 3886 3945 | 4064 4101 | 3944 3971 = 0.68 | 3.59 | 4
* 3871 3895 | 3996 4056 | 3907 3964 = 0.96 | 3.31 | 4.76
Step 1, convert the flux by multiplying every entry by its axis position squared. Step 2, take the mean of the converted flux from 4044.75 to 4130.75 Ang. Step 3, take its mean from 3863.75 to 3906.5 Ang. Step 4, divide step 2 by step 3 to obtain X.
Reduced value 1.3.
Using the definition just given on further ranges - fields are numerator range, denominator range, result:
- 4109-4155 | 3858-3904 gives 1.36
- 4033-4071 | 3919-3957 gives 1.31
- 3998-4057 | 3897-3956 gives 1.33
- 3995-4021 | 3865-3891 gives 1.43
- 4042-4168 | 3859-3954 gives 1.28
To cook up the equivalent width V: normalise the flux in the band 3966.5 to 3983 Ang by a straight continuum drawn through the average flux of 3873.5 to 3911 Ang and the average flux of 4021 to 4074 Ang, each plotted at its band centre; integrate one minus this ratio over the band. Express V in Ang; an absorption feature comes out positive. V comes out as 2.9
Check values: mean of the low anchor 3.52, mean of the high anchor 4.54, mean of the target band 3.35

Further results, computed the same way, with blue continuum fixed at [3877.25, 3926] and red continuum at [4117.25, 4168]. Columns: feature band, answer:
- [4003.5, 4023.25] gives -4.0 Ang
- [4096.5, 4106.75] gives 1.2 Ang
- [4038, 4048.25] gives -1.6 Ang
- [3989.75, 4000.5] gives -1.8 Ang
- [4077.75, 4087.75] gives 0.5 Ang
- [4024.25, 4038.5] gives -1.7 Ang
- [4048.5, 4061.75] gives -1.4 Ang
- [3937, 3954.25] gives -0.9 Ang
